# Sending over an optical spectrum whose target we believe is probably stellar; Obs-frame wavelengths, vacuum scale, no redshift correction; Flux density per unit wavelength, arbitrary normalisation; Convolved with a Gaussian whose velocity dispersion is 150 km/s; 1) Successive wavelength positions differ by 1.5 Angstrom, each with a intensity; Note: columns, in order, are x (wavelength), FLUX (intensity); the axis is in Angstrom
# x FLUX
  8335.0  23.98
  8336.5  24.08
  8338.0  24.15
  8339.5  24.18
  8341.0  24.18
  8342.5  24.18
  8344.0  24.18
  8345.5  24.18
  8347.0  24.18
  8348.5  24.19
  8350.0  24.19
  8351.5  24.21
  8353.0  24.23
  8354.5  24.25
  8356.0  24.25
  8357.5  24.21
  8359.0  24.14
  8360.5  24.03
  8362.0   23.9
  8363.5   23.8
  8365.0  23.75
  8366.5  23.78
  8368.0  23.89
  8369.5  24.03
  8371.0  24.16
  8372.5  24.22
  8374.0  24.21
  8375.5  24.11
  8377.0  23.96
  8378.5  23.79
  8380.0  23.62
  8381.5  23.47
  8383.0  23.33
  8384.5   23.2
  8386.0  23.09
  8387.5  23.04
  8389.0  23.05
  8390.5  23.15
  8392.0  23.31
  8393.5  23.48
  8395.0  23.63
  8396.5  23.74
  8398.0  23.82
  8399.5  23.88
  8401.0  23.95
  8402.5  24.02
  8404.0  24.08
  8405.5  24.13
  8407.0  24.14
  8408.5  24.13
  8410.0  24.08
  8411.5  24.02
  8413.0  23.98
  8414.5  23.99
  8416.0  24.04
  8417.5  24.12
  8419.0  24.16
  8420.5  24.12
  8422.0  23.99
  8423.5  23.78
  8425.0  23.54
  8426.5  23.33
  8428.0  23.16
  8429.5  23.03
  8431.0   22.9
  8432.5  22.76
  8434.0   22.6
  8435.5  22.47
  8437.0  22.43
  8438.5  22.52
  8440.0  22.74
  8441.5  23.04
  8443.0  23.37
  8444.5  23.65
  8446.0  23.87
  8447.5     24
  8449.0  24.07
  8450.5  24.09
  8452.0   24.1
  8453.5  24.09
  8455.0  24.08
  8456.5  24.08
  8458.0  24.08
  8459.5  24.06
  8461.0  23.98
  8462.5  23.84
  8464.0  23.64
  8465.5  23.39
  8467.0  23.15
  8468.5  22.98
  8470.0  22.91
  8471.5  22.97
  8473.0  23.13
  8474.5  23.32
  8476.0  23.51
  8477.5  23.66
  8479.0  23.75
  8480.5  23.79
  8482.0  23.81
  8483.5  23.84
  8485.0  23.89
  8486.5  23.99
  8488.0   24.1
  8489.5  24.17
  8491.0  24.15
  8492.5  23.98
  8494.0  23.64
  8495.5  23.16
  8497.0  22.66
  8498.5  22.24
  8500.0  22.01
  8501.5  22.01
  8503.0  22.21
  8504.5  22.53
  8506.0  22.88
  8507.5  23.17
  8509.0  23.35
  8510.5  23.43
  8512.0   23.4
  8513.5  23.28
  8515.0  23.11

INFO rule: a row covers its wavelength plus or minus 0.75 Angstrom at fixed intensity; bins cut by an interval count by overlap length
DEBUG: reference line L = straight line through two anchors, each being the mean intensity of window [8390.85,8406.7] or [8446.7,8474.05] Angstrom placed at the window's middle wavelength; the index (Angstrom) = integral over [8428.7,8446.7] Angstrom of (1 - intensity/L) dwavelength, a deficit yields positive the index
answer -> 0.60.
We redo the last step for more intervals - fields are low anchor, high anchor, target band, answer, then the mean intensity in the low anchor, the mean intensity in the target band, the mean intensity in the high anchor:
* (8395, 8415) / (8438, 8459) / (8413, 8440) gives 0.6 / 24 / 23.3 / 23.7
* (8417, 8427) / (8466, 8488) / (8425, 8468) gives 0.5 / 23.9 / 23.4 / 23.5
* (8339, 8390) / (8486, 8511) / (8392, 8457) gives -0.2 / 23.9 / 23.7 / 23.1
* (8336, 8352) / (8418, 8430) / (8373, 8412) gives 0.2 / 24.2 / 23.7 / 23.7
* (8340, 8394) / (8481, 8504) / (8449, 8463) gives -0.3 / 23.9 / 24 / 23.3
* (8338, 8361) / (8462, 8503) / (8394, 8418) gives -0.1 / 24.2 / 24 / 23.4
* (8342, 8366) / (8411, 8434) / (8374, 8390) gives 0.3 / 24.1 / 23.5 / 23.6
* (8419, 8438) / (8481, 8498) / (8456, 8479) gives 0.0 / 23.2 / 23.5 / 23.7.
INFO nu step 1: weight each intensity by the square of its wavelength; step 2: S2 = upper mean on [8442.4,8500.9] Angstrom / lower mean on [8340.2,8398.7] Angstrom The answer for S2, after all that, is 1.01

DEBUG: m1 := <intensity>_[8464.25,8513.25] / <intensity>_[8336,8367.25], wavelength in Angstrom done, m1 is 1.0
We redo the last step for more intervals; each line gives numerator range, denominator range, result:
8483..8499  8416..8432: 1.00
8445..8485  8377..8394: 1.02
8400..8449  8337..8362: 0.98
